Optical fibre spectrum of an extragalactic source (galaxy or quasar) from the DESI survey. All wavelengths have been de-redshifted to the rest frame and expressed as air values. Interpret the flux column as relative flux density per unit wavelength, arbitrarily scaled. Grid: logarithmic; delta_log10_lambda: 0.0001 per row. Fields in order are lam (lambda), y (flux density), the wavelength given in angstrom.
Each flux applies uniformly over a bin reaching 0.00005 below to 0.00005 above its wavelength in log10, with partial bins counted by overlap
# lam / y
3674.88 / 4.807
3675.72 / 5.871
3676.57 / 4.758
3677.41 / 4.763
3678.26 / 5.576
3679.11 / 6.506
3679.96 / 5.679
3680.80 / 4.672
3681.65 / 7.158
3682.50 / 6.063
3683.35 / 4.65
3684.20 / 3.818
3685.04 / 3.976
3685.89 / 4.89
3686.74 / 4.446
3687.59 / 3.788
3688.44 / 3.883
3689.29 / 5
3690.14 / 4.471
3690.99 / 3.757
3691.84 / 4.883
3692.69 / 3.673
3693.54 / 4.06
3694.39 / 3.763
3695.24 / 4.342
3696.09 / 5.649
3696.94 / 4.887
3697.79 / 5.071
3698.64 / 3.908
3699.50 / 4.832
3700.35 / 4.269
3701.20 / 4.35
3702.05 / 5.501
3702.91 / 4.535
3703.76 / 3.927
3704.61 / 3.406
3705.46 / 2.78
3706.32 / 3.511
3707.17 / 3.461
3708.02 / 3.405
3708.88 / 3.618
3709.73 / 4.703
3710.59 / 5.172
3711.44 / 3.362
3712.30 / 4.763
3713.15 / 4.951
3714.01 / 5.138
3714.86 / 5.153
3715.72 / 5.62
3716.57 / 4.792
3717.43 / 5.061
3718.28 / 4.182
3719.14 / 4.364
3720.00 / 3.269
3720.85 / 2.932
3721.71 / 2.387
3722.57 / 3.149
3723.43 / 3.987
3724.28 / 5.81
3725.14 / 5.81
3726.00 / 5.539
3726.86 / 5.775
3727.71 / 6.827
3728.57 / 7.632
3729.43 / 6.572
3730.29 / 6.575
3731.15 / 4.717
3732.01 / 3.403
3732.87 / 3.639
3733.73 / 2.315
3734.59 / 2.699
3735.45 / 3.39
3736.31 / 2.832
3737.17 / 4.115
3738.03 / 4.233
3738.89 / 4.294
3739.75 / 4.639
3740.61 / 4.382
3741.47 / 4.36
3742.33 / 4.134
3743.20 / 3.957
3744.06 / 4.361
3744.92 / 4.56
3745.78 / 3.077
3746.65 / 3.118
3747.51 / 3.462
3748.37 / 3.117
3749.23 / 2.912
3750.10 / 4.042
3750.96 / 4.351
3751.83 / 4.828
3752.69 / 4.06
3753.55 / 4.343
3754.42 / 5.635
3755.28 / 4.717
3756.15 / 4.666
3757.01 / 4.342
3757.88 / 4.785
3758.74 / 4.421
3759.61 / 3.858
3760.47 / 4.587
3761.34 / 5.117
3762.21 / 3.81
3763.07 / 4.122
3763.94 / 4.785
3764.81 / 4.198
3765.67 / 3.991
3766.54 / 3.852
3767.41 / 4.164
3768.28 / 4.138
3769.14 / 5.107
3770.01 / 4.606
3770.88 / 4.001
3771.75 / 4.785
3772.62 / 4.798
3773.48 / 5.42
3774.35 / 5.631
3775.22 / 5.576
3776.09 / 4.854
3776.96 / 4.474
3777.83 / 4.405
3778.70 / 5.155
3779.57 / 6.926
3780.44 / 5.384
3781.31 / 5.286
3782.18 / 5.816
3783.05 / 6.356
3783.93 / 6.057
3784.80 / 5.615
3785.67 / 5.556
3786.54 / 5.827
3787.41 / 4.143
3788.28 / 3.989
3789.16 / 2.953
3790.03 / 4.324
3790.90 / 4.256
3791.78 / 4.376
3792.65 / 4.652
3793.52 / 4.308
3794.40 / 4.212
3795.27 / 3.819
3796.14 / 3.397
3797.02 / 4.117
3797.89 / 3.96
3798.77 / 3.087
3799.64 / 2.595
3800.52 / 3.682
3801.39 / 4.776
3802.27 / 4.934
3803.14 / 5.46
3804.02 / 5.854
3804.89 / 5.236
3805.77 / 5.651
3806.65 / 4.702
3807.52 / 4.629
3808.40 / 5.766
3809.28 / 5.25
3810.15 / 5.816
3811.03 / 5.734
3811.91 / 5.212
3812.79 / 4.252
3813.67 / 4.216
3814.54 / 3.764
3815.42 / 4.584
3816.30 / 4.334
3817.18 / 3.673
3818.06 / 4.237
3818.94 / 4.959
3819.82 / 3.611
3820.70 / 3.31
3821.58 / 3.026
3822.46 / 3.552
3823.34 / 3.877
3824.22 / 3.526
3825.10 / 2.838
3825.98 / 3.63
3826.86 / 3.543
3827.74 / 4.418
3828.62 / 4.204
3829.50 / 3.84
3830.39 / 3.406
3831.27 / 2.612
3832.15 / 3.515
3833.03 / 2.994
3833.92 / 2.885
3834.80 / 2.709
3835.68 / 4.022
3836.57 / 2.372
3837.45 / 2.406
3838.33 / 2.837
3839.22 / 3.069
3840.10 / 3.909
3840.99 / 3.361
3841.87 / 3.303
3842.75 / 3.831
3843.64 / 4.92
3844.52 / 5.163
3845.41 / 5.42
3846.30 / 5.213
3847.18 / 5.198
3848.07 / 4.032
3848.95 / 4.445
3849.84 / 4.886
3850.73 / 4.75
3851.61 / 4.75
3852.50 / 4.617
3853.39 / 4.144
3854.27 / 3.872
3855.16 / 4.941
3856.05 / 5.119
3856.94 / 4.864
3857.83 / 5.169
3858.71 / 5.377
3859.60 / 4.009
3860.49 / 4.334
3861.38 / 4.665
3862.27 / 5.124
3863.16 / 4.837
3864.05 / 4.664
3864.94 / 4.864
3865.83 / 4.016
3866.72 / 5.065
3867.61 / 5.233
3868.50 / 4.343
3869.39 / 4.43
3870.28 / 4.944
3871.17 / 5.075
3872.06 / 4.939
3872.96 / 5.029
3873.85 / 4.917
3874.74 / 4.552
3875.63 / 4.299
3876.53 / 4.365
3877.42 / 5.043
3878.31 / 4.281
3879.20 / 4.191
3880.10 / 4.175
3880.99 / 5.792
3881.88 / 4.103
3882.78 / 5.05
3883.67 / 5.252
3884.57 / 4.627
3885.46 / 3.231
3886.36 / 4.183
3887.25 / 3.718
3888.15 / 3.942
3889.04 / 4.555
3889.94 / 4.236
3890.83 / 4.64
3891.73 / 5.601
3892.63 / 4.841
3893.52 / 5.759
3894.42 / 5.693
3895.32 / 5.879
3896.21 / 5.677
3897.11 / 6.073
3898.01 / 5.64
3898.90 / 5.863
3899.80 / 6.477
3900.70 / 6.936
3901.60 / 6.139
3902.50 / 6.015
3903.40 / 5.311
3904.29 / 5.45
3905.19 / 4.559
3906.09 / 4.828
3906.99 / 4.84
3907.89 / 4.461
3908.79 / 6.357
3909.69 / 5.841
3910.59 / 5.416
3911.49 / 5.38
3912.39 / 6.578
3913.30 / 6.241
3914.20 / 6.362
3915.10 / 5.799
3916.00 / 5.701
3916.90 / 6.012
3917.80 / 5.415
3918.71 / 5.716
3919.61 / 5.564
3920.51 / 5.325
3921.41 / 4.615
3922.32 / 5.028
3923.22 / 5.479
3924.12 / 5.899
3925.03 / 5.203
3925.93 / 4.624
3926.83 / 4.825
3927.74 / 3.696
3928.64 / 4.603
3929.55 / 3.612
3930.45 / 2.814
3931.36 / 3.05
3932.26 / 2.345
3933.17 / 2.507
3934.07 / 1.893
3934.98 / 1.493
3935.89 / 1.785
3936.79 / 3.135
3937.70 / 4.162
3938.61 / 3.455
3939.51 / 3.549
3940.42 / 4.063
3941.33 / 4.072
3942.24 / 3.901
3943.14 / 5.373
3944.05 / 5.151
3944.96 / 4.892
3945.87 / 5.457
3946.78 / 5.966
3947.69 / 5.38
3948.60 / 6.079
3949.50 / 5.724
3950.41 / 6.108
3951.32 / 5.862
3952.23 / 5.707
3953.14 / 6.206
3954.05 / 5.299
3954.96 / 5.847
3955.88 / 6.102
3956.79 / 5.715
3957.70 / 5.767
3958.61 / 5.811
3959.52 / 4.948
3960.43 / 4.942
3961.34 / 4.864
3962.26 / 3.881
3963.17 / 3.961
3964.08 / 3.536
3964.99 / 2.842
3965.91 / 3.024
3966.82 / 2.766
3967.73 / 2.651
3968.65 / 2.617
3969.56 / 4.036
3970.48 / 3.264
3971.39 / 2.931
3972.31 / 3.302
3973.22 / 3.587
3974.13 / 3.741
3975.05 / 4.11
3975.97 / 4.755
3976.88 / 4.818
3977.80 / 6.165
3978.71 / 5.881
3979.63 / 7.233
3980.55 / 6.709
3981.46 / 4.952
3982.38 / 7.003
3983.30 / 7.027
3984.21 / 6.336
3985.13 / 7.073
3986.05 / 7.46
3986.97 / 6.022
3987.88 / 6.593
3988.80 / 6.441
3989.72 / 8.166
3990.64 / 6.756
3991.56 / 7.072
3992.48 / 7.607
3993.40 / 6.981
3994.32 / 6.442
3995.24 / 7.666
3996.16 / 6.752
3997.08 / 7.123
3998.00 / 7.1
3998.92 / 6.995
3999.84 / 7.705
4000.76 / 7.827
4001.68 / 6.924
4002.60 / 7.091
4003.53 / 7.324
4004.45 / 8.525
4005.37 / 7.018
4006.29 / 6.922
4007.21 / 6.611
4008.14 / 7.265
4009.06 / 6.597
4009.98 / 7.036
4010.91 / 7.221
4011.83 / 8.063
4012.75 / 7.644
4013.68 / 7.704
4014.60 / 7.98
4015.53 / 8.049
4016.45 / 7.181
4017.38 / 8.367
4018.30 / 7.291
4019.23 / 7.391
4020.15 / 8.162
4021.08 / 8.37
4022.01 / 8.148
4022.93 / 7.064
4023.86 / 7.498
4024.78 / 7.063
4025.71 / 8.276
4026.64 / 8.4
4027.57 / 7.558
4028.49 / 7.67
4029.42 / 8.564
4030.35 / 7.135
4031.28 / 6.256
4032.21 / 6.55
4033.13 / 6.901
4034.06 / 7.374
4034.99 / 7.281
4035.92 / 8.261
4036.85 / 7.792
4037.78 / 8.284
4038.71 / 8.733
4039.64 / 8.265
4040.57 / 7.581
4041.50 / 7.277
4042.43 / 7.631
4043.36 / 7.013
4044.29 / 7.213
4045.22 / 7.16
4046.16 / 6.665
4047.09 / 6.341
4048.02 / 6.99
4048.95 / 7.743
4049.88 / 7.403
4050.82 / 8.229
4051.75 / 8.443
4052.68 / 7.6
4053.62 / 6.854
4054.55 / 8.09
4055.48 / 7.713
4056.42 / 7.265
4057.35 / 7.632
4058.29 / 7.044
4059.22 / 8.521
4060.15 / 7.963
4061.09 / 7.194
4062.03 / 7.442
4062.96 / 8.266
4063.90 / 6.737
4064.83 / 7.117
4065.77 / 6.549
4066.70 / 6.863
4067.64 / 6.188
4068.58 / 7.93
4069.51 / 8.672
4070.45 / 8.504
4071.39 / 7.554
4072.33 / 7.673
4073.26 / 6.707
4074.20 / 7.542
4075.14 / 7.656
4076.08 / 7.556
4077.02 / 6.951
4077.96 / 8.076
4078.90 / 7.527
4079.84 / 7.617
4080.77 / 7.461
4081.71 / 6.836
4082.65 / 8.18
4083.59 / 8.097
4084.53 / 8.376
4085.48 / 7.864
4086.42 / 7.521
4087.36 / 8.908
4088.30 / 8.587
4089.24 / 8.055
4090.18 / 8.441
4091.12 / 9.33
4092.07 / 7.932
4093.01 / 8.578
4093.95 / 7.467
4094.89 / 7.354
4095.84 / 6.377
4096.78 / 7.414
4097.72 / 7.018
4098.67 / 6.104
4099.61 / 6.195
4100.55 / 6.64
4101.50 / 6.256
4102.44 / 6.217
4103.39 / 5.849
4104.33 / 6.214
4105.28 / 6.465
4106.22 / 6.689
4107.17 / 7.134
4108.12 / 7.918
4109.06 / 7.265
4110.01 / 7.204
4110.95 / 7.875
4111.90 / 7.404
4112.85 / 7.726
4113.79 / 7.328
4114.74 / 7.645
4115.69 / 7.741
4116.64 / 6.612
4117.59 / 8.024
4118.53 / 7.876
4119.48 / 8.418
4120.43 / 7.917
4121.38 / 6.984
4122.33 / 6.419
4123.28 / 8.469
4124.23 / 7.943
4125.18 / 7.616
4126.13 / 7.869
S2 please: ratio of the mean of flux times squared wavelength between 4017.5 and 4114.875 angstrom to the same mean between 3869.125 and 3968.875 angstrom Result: 1.7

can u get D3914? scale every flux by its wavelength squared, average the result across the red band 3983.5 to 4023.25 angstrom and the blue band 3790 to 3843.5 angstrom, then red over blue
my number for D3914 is 2.0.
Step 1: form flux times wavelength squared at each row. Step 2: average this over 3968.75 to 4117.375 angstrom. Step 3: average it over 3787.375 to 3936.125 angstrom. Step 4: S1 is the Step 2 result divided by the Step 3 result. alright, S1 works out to 1.7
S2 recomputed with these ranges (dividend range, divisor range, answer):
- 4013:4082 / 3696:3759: 2.05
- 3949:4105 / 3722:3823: 1.73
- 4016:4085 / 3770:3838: 1.96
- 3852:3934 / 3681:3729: 1.20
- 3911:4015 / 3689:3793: 1.36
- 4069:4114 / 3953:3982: 1.74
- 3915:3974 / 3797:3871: 1.10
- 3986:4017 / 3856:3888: 1.66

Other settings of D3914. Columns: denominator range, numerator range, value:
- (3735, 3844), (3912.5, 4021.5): 1.44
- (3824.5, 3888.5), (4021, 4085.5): 1.95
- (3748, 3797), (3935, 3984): 1.12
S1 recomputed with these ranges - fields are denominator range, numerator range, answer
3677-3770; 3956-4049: 1.71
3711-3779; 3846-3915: 1.21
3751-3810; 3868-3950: 1.10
